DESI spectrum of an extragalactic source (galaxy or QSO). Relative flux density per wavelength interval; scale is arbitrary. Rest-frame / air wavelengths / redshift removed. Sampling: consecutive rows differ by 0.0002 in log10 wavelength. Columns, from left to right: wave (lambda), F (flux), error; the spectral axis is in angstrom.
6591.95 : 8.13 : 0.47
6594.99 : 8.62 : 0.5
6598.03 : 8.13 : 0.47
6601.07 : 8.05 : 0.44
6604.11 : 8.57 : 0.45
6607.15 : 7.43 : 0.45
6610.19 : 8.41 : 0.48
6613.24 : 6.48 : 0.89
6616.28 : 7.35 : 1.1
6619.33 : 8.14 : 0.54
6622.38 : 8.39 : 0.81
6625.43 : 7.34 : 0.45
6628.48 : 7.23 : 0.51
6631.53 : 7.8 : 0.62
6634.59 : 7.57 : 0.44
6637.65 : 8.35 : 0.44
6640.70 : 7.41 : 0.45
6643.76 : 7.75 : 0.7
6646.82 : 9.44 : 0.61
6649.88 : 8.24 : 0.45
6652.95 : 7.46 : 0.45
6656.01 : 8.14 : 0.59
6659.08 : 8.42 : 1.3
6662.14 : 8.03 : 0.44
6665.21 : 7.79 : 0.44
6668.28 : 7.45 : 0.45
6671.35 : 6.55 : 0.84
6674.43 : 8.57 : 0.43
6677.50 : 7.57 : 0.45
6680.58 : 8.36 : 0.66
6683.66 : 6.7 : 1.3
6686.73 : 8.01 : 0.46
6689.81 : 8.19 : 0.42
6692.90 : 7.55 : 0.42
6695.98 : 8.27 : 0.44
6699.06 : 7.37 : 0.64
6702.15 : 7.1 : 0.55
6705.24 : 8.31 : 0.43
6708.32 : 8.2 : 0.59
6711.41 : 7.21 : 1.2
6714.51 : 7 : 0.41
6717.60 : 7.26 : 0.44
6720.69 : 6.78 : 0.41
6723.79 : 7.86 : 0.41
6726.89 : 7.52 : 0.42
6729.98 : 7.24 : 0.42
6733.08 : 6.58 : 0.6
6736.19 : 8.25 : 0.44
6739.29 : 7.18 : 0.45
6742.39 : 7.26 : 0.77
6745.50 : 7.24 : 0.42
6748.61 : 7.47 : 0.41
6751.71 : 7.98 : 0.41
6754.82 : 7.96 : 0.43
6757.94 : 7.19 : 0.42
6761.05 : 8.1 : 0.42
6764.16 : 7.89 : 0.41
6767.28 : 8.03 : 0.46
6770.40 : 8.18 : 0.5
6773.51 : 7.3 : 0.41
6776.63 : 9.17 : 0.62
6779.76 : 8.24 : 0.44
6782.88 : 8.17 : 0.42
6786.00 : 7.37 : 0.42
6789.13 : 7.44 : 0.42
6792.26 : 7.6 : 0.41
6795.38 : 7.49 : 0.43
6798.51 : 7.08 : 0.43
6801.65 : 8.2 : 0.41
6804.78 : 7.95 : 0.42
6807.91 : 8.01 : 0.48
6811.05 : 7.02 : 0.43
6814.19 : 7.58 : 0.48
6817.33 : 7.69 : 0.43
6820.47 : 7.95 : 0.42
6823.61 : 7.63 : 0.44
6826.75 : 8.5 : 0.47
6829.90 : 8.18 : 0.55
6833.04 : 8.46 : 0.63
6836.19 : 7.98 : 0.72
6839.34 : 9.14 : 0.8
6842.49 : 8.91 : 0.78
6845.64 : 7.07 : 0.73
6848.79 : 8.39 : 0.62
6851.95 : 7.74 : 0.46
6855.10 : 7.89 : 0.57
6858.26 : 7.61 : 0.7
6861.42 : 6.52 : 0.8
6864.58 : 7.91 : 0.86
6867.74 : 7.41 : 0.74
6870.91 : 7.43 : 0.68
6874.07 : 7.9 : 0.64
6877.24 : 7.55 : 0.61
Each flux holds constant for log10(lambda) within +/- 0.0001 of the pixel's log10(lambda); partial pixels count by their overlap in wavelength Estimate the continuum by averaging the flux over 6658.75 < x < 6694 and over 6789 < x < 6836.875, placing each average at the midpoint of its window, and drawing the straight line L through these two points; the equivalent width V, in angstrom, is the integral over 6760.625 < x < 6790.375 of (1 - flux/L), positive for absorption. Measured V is -0.8 angstrom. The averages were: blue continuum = 7.75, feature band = 7.99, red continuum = 7.81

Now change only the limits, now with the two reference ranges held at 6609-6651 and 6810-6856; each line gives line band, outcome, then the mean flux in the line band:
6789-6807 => 0.8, 7.66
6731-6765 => 1.7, 7.54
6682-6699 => 0.4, 7.72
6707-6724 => 1.2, 7.33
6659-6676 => 0.3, 7.75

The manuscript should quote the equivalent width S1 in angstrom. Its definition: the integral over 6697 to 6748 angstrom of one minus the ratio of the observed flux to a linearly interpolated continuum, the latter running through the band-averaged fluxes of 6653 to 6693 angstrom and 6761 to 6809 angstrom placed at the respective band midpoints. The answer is 2.8 angstrom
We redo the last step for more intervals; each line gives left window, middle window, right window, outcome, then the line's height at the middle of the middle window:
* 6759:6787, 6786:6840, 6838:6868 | 0.80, 7.96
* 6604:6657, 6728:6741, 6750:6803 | 0.87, 7.84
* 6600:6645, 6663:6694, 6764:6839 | 0.45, 7.8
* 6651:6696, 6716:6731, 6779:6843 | 0.96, 7.84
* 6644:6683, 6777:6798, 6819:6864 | 0.57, 7.99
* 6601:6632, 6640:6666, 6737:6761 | -1.45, 7.68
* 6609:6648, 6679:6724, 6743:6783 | 1.41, 7.85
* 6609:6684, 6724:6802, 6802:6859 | 2.43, 7.93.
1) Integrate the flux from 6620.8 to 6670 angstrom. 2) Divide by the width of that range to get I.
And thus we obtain 7.92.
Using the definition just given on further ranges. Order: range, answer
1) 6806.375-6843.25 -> 8.07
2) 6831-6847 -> 8.33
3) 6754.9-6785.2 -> 8.01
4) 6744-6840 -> 7.87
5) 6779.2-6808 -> 7.73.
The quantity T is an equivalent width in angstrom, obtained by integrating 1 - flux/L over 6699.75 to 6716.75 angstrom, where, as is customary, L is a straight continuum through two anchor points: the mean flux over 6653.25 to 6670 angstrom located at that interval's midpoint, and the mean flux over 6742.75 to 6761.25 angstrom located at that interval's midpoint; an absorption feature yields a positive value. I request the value 0.5 angstrom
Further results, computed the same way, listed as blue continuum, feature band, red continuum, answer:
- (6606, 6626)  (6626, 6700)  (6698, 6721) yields -2.8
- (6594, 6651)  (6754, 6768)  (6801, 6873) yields 0.1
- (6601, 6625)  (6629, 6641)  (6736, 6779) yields 0.1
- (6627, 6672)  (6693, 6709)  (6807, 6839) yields 0.2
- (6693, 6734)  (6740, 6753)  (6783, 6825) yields 0.1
